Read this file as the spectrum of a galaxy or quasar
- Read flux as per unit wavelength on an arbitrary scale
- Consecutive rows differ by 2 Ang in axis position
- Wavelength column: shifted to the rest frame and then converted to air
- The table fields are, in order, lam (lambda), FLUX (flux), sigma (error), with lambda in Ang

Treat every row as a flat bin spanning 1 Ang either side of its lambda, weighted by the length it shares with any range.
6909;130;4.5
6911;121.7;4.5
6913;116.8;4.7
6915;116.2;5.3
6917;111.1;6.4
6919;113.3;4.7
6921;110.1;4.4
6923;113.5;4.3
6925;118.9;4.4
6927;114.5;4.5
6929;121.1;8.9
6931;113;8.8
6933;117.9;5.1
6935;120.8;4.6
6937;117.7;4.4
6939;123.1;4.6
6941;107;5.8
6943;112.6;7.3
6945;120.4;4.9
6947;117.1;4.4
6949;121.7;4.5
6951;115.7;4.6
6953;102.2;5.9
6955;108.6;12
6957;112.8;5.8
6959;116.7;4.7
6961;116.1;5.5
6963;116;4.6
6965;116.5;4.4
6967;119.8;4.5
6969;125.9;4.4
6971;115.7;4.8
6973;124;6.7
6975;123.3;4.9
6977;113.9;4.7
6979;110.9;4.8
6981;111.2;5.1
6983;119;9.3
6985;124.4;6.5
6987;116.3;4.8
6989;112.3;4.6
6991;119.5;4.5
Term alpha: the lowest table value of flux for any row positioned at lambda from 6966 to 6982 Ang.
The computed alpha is 110.9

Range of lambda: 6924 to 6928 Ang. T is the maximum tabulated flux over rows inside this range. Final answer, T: 118.9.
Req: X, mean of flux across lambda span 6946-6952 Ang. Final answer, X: 118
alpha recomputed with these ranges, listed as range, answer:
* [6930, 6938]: 113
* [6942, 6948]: 112.6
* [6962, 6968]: 116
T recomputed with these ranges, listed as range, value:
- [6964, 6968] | 119.8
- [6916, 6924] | 113.5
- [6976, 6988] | 124.4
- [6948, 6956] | 121.7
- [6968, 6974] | 125.9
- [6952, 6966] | 116.7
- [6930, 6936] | 120.8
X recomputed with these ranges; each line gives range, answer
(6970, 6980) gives 118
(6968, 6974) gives 122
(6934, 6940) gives 121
